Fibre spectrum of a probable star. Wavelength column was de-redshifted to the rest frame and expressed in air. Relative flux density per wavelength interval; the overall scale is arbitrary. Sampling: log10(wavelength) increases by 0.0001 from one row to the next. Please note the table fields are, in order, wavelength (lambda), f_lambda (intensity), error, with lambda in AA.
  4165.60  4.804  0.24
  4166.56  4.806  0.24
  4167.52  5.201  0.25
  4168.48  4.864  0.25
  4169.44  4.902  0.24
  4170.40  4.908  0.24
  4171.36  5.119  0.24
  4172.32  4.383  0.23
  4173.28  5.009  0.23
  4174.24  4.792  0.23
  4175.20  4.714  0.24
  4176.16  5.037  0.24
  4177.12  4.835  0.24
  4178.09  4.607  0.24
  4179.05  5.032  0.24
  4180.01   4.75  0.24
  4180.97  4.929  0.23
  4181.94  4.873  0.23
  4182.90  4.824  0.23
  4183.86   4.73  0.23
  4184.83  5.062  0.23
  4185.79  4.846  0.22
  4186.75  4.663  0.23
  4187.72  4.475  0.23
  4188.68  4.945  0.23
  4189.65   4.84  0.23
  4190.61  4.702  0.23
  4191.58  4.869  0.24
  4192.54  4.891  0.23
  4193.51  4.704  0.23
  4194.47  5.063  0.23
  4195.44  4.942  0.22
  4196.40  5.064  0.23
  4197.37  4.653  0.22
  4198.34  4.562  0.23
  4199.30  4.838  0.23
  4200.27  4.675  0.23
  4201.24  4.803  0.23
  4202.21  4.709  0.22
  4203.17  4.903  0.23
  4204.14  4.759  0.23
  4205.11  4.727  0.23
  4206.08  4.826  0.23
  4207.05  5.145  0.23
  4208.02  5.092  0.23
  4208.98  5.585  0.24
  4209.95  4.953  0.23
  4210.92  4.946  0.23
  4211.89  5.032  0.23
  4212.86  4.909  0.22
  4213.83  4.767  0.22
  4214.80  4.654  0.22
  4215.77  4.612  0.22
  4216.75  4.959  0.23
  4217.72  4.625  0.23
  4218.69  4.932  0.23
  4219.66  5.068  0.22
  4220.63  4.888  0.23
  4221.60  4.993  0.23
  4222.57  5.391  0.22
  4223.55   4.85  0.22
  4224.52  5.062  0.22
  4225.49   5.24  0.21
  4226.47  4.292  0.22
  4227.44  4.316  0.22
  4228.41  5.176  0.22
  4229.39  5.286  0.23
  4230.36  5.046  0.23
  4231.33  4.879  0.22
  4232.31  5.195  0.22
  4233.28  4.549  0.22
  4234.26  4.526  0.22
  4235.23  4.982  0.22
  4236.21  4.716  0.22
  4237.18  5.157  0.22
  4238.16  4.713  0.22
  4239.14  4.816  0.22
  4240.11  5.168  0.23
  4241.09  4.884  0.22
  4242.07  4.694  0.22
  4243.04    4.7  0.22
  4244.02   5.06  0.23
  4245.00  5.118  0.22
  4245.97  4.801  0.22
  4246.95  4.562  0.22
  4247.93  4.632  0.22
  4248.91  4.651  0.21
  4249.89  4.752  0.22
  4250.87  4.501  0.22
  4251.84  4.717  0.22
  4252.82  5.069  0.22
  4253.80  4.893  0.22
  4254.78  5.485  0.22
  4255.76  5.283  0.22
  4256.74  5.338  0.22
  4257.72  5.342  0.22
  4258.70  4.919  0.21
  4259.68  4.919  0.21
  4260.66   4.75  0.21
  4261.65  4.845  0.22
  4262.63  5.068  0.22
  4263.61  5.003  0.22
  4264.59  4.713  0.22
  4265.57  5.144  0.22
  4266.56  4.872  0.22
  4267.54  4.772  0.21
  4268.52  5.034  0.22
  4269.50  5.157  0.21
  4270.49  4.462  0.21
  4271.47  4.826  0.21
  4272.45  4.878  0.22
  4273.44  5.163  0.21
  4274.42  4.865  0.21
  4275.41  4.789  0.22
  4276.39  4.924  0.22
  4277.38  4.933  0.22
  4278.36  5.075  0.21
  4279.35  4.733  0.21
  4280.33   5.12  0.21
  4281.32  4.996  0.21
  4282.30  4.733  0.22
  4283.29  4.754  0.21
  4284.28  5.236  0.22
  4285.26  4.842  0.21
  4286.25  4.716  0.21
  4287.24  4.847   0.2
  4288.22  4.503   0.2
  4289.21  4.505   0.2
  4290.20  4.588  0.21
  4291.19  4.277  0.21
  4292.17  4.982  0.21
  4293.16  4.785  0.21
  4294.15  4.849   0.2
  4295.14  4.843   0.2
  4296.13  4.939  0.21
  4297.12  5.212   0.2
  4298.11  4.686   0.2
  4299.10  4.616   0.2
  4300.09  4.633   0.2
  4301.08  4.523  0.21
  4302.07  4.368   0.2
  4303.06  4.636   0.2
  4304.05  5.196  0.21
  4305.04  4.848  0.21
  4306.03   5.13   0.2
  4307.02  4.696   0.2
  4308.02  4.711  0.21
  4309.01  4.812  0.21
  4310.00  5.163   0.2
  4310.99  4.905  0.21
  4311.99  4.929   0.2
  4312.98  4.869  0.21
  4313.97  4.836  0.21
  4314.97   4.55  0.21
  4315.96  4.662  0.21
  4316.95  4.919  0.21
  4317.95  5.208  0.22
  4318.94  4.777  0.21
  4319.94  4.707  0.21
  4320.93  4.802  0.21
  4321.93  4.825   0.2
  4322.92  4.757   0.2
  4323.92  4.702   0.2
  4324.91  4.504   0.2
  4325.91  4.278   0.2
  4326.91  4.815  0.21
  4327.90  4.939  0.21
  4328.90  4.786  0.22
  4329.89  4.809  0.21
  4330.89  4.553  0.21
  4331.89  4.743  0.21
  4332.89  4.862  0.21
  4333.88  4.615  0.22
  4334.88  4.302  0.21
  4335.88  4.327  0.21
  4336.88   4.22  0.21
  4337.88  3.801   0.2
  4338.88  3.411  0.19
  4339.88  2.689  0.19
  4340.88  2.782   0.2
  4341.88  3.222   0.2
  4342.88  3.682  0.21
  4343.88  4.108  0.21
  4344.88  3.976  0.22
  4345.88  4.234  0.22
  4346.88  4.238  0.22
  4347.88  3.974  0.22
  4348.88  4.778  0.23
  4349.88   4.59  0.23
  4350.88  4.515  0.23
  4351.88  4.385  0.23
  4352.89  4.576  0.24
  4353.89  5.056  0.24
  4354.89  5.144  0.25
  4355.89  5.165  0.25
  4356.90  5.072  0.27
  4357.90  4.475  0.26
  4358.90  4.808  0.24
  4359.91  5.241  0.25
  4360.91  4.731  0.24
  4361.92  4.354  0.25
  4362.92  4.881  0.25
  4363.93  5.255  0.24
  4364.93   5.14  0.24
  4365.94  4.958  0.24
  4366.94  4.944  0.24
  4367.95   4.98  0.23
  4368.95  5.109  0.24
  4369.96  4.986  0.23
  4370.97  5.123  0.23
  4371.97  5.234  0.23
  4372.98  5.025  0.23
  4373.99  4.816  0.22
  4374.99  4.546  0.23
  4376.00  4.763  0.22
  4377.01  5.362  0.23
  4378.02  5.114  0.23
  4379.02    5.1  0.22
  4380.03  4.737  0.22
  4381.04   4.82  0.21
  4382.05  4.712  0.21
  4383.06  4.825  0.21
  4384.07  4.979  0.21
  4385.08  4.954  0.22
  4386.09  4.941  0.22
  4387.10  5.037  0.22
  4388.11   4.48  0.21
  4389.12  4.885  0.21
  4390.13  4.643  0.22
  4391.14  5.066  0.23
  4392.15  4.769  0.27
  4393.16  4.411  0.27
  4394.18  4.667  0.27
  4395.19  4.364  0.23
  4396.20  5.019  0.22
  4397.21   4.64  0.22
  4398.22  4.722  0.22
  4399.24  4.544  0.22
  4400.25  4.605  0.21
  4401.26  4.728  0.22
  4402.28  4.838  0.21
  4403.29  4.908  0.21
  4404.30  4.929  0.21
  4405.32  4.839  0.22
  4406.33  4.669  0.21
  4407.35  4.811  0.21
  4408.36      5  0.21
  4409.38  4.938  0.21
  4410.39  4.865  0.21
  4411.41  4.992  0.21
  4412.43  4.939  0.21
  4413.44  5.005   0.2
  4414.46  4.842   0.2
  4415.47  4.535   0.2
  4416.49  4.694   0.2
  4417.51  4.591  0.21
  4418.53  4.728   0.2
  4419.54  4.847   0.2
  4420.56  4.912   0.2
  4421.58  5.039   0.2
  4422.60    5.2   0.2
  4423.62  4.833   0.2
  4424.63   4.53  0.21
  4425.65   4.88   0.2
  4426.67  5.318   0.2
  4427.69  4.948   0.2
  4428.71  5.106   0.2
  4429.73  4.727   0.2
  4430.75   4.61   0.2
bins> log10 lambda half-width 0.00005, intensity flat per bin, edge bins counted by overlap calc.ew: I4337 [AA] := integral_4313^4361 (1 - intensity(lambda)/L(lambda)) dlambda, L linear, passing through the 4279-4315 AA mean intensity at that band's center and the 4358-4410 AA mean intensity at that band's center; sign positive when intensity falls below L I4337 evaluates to 3.4 AA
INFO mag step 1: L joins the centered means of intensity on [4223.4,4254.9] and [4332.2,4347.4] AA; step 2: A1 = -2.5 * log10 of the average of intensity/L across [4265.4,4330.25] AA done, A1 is -0.123 mag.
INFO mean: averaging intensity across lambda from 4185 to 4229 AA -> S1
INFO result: 4.87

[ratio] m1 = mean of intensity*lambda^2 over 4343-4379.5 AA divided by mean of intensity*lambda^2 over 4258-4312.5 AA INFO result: 1.02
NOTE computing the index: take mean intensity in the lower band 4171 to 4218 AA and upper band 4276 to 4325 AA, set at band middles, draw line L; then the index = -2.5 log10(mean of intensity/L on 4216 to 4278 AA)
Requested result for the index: -0.02 mag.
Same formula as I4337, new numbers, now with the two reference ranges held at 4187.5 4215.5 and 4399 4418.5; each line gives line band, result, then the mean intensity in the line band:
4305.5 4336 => 0.4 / 4.76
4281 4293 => 0.2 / 4.75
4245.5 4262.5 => -0.2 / 4.91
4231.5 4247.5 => 0.0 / 4.85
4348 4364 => 0.1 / 4.78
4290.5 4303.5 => 0.3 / 4.72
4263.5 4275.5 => -0.1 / 4.9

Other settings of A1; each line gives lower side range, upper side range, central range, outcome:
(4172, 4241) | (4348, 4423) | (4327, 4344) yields 0.18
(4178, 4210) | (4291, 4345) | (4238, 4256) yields -0.03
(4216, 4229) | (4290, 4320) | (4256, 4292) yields -0.01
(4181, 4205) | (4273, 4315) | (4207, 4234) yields -0.03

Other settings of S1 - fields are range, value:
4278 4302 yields 4.78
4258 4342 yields 4.71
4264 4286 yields 4.91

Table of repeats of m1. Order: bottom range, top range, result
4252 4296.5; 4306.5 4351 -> 0.93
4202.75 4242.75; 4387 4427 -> 1.07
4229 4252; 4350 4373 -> 1.07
